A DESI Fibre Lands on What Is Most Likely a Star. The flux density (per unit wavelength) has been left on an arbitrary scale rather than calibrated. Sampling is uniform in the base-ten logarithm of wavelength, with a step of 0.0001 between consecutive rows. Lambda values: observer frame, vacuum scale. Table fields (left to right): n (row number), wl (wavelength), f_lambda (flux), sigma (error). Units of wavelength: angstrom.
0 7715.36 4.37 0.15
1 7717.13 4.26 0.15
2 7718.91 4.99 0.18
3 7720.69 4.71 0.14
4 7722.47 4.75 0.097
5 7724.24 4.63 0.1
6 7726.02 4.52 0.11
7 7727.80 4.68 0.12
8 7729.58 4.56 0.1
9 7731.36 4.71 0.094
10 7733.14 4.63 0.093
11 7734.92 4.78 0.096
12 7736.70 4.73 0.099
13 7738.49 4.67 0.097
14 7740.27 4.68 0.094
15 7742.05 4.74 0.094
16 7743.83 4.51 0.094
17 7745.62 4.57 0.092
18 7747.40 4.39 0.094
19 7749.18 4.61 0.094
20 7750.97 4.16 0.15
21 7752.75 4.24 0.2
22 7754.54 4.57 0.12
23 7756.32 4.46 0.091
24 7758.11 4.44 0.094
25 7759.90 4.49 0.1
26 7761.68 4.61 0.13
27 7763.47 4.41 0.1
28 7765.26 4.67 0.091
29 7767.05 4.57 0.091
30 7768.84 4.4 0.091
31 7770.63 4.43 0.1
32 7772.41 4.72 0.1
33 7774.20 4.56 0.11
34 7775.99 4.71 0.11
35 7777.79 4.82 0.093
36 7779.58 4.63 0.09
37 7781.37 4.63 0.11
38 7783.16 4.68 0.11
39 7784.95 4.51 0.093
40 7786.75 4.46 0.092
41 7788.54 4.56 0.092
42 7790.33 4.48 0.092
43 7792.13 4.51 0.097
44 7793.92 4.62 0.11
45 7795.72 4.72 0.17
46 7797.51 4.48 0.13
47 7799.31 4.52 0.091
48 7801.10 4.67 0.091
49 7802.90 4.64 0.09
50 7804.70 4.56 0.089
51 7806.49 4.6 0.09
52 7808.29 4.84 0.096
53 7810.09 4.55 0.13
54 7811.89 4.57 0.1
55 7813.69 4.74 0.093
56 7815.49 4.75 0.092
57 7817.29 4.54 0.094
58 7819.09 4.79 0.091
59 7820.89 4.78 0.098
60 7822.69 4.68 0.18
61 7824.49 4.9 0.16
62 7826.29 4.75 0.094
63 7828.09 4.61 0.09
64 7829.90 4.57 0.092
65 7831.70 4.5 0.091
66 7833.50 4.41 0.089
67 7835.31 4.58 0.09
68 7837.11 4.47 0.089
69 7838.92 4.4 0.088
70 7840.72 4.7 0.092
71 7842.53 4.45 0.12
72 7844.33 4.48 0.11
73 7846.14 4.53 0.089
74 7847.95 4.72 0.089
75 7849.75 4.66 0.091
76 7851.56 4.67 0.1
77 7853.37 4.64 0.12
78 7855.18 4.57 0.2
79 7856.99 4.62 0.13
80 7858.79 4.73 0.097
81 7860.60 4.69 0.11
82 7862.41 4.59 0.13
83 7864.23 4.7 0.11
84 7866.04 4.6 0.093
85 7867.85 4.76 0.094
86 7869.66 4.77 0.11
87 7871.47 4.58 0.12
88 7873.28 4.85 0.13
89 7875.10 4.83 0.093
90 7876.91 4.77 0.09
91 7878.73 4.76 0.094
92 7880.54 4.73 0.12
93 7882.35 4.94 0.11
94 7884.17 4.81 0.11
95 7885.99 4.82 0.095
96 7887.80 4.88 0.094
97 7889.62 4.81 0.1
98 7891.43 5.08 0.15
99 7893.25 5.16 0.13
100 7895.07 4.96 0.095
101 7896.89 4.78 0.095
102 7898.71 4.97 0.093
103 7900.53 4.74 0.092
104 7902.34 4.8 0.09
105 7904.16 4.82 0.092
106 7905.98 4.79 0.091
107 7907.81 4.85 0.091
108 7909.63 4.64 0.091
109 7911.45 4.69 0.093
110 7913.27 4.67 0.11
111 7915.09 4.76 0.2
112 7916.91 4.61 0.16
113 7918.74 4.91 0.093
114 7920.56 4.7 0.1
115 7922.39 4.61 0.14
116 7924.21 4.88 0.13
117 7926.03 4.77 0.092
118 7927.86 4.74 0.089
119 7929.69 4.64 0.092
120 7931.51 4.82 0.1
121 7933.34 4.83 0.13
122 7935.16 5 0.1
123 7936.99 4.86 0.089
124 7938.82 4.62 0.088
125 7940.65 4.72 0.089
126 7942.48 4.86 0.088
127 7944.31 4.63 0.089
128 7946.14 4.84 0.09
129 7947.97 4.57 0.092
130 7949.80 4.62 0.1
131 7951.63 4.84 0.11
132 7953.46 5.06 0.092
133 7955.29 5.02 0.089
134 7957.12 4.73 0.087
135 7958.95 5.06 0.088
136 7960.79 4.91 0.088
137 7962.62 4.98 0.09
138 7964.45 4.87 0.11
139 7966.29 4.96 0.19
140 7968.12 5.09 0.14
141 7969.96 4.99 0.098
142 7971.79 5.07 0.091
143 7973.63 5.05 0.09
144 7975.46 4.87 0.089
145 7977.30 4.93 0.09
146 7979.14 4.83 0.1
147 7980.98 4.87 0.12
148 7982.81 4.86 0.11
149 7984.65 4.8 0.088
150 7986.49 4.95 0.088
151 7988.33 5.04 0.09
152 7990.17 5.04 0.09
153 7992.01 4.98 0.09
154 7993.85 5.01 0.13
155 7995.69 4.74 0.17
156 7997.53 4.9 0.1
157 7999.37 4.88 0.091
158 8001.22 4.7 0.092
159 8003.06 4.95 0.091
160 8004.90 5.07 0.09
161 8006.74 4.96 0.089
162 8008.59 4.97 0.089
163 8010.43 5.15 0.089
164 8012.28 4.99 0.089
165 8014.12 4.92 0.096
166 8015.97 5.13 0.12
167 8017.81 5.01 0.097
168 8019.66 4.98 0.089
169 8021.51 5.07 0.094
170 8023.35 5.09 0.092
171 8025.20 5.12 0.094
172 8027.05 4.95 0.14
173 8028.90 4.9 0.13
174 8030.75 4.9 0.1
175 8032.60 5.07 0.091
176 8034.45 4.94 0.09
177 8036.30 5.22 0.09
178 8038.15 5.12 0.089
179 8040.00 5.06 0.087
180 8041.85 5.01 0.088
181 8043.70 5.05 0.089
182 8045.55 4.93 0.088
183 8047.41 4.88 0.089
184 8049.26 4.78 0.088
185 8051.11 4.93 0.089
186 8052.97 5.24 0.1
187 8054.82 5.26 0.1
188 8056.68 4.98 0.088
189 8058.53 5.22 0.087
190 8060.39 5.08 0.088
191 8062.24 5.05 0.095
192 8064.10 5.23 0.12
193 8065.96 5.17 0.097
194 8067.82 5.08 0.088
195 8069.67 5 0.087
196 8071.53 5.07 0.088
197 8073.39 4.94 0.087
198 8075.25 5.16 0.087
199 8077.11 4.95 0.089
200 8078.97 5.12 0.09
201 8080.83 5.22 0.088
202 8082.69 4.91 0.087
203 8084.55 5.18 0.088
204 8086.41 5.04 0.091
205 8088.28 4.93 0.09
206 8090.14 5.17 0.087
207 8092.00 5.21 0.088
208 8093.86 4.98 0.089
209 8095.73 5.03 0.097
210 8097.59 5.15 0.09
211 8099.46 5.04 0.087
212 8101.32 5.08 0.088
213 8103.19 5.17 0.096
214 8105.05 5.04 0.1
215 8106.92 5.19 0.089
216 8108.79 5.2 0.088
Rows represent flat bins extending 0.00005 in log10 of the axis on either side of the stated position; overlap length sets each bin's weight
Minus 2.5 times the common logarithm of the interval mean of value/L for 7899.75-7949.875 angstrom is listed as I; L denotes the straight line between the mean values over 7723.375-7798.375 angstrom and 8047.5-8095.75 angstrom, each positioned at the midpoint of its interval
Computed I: 0.02 mag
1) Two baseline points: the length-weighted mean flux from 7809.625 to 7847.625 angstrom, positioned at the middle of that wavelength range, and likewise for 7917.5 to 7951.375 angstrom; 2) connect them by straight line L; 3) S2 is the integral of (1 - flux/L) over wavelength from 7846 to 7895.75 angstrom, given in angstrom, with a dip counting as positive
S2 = -1.0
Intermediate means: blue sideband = 4.61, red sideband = 4.76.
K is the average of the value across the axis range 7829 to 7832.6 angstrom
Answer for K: 4.54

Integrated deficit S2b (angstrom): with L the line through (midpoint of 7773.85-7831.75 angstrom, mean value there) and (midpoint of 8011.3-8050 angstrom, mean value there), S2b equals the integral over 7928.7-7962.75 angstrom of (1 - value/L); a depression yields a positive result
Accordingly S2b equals 0.36 angstrom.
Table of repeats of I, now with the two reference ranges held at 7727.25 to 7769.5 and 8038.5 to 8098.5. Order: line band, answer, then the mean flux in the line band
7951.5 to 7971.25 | -0.02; 4.96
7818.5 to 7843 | 0.02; 4.61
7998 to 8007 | 0.01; 4.91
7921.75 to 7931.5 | 0.02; 4.74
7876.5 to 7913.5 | -0.01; 4.84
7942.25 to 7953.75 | 0.03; 4.75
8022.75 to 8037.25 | 0.00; 5.02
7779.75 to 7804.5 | 0.01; 4.58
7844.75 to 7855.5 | 0.02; 4.63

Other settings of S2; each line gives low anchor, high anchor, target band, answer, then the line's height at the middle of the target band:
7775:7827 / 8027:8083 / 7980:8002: 0.2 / 4.95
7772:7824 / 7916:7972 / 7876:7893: -0.4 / 4.75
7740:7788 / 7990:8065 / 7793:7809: -0.1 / 4.61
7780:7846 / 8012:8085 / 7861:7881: 0.0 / 4.71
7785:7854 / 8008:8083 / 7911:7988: 0.3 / 4.86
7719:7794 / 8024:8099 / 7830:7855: 0.8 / 4.71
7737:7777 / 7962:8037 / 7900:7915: 0.2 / 4.8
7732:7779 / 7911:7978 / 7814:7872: 0.7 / 4.69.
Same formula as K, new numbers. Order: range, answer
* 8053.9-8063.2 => 5.12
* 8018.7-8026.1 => 5.06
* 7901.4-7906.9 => 4.8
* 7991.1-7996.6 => 4.91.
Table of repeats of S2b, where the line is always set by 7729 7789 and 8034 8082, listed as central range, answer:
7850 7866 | 0.3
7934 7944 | 0.1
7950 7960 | 0.0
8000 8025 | -0.1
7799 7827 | -0.2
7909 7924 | 0.4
